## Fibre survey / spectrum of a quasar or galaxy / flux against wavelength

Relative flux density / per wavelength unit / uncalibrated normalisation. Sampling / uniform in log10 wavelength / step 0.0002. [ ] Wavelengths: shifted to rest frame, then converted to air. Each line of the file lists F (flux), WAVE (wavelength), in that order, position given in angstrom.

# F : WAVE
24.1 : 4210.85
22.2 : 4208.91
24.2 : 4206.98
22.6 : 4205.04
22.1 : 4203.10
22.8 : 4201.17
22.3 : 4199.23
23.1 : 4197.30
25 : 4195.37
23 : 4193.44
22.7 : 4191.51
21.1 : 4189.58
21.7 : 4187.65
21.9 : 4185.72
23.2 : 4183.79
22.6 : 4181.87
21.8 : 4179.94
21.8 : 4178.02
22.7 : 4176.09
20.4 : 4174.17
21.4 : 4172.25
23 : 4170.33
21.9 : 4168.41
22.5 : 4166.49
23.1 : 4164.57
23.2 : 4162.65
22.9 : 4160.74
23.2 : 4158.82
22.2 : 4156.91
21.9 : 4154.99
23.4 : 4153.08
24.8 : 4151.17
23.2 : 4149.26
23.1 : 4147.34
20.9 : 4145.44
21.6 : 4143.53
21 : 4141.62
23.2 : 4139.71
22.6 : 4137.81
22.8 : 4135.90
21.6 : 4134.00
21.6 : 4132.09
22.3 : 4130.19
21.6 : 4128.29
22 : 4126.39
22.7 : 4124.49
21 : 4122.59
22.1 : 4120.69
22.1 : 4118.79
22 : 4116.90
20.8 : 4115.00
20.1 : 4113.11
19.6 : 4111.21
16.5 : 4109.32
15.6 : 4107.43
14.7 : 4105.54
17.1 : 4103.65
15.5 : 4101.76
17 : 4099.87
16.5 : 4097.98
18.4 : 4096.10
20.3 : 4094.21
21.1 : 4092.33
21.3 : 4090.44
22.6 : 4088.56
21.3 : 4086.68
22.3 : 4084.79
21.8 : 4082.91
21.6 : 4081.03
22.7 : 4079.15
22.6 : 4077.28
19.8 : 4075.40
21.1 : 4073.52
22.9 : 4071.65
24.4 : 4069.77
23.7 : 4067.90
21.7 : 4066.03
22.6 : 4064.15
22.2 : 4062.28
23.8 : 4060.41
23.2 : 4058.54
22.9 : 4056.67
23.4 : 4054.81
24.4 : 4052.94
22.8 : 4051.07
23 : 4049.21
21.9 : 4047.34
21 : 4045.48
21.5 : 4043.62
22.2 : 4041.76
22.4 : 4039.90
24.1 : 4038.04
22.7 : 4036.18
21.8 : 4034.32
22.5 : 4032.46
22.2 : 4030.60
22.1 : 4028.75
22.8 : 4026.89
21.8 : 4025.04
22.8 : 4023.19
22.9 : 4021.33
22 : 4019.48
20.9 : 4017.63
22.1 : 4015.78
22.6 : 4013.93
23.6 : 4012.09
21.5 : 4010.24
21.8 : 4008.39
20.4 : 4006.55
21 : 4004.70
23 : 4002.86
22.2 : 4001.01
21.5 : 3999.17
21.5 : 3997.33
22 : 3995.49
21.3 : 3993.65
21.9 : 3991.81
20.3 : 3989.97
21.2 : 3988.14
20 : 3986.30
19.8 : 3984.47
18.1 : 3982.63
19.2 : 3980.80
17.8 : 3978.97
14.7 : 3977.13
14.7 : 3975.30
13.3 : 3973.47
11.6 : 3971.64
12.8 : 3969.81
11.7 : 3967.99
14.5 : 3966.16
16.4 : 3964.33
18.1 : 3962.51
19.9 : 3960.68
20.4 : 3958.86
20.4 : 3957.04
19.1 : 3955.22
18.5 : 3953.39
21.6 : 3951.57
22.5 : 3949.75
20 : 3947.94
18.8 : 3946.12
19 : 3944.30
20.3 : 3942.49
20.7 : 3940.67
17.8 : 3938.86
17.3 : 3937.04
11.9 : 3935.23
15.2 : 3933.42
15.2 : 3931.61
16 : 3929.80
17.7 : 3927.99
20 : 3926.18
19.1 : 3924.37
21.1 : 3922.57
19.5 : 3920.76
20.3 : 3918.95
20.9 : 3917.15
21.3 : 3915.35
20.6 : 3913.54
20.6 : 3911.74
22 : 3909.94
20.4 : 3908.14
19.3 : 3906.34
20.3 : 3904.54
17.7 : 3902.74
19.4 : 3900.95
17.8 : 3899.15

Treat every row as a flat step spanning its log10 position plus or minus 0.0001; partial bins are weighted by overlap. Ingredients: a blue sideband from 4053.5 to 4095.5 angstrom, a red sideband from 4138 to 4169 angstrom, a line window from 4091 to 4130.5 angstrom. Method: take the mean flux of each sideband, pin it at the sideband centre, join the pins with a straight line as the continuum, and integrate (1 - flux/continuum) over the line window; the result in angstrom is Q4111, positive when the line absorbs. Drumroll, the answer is 5.23 angstrom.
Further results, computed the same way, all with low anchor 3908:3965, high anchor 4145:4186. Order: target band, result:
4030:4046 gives -1.3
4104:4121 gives 2.1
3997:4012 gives -1.2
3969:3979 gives 3.0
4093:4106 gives 2.6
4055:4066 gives -1.0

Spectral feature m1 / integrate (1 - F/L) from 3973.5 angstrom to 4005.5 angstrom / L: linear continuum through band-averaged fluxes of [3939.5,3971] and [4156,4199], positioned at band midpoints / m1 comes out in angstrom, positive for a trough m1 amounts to -1.2 angstrom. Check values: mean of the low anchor 18.4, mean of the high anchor 22.5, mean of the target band 19.8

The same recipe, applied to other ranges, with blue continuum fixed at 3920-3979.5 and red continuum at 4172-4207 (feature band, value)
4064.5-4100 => -2.0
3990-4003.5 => -2.4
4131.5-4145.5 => -0.4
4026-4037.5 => -1.9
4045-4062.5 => -2.9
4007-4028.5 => -3.8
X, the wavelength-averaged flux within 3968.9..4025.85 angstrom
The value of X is 20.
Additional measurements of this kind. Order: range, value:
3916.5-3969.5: 18.3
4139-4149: 22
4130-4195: 22.4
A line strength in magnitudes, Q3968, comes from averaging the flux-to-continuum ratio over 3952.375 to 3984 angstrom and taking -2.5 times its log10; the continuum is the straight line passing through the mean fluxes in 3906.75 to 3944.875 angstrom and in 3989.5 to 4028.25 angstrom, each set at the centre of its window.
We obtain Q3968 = 0.22 mag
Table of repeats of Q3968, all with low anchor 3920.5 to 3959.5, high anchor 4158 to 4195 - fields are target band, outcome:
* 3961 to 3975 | 0.31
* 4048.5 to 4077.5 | -0.11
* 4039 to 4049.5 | -0.08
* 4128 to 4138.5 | -0.02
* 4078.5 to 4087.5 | -0.05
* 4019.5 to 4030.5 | -0.12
